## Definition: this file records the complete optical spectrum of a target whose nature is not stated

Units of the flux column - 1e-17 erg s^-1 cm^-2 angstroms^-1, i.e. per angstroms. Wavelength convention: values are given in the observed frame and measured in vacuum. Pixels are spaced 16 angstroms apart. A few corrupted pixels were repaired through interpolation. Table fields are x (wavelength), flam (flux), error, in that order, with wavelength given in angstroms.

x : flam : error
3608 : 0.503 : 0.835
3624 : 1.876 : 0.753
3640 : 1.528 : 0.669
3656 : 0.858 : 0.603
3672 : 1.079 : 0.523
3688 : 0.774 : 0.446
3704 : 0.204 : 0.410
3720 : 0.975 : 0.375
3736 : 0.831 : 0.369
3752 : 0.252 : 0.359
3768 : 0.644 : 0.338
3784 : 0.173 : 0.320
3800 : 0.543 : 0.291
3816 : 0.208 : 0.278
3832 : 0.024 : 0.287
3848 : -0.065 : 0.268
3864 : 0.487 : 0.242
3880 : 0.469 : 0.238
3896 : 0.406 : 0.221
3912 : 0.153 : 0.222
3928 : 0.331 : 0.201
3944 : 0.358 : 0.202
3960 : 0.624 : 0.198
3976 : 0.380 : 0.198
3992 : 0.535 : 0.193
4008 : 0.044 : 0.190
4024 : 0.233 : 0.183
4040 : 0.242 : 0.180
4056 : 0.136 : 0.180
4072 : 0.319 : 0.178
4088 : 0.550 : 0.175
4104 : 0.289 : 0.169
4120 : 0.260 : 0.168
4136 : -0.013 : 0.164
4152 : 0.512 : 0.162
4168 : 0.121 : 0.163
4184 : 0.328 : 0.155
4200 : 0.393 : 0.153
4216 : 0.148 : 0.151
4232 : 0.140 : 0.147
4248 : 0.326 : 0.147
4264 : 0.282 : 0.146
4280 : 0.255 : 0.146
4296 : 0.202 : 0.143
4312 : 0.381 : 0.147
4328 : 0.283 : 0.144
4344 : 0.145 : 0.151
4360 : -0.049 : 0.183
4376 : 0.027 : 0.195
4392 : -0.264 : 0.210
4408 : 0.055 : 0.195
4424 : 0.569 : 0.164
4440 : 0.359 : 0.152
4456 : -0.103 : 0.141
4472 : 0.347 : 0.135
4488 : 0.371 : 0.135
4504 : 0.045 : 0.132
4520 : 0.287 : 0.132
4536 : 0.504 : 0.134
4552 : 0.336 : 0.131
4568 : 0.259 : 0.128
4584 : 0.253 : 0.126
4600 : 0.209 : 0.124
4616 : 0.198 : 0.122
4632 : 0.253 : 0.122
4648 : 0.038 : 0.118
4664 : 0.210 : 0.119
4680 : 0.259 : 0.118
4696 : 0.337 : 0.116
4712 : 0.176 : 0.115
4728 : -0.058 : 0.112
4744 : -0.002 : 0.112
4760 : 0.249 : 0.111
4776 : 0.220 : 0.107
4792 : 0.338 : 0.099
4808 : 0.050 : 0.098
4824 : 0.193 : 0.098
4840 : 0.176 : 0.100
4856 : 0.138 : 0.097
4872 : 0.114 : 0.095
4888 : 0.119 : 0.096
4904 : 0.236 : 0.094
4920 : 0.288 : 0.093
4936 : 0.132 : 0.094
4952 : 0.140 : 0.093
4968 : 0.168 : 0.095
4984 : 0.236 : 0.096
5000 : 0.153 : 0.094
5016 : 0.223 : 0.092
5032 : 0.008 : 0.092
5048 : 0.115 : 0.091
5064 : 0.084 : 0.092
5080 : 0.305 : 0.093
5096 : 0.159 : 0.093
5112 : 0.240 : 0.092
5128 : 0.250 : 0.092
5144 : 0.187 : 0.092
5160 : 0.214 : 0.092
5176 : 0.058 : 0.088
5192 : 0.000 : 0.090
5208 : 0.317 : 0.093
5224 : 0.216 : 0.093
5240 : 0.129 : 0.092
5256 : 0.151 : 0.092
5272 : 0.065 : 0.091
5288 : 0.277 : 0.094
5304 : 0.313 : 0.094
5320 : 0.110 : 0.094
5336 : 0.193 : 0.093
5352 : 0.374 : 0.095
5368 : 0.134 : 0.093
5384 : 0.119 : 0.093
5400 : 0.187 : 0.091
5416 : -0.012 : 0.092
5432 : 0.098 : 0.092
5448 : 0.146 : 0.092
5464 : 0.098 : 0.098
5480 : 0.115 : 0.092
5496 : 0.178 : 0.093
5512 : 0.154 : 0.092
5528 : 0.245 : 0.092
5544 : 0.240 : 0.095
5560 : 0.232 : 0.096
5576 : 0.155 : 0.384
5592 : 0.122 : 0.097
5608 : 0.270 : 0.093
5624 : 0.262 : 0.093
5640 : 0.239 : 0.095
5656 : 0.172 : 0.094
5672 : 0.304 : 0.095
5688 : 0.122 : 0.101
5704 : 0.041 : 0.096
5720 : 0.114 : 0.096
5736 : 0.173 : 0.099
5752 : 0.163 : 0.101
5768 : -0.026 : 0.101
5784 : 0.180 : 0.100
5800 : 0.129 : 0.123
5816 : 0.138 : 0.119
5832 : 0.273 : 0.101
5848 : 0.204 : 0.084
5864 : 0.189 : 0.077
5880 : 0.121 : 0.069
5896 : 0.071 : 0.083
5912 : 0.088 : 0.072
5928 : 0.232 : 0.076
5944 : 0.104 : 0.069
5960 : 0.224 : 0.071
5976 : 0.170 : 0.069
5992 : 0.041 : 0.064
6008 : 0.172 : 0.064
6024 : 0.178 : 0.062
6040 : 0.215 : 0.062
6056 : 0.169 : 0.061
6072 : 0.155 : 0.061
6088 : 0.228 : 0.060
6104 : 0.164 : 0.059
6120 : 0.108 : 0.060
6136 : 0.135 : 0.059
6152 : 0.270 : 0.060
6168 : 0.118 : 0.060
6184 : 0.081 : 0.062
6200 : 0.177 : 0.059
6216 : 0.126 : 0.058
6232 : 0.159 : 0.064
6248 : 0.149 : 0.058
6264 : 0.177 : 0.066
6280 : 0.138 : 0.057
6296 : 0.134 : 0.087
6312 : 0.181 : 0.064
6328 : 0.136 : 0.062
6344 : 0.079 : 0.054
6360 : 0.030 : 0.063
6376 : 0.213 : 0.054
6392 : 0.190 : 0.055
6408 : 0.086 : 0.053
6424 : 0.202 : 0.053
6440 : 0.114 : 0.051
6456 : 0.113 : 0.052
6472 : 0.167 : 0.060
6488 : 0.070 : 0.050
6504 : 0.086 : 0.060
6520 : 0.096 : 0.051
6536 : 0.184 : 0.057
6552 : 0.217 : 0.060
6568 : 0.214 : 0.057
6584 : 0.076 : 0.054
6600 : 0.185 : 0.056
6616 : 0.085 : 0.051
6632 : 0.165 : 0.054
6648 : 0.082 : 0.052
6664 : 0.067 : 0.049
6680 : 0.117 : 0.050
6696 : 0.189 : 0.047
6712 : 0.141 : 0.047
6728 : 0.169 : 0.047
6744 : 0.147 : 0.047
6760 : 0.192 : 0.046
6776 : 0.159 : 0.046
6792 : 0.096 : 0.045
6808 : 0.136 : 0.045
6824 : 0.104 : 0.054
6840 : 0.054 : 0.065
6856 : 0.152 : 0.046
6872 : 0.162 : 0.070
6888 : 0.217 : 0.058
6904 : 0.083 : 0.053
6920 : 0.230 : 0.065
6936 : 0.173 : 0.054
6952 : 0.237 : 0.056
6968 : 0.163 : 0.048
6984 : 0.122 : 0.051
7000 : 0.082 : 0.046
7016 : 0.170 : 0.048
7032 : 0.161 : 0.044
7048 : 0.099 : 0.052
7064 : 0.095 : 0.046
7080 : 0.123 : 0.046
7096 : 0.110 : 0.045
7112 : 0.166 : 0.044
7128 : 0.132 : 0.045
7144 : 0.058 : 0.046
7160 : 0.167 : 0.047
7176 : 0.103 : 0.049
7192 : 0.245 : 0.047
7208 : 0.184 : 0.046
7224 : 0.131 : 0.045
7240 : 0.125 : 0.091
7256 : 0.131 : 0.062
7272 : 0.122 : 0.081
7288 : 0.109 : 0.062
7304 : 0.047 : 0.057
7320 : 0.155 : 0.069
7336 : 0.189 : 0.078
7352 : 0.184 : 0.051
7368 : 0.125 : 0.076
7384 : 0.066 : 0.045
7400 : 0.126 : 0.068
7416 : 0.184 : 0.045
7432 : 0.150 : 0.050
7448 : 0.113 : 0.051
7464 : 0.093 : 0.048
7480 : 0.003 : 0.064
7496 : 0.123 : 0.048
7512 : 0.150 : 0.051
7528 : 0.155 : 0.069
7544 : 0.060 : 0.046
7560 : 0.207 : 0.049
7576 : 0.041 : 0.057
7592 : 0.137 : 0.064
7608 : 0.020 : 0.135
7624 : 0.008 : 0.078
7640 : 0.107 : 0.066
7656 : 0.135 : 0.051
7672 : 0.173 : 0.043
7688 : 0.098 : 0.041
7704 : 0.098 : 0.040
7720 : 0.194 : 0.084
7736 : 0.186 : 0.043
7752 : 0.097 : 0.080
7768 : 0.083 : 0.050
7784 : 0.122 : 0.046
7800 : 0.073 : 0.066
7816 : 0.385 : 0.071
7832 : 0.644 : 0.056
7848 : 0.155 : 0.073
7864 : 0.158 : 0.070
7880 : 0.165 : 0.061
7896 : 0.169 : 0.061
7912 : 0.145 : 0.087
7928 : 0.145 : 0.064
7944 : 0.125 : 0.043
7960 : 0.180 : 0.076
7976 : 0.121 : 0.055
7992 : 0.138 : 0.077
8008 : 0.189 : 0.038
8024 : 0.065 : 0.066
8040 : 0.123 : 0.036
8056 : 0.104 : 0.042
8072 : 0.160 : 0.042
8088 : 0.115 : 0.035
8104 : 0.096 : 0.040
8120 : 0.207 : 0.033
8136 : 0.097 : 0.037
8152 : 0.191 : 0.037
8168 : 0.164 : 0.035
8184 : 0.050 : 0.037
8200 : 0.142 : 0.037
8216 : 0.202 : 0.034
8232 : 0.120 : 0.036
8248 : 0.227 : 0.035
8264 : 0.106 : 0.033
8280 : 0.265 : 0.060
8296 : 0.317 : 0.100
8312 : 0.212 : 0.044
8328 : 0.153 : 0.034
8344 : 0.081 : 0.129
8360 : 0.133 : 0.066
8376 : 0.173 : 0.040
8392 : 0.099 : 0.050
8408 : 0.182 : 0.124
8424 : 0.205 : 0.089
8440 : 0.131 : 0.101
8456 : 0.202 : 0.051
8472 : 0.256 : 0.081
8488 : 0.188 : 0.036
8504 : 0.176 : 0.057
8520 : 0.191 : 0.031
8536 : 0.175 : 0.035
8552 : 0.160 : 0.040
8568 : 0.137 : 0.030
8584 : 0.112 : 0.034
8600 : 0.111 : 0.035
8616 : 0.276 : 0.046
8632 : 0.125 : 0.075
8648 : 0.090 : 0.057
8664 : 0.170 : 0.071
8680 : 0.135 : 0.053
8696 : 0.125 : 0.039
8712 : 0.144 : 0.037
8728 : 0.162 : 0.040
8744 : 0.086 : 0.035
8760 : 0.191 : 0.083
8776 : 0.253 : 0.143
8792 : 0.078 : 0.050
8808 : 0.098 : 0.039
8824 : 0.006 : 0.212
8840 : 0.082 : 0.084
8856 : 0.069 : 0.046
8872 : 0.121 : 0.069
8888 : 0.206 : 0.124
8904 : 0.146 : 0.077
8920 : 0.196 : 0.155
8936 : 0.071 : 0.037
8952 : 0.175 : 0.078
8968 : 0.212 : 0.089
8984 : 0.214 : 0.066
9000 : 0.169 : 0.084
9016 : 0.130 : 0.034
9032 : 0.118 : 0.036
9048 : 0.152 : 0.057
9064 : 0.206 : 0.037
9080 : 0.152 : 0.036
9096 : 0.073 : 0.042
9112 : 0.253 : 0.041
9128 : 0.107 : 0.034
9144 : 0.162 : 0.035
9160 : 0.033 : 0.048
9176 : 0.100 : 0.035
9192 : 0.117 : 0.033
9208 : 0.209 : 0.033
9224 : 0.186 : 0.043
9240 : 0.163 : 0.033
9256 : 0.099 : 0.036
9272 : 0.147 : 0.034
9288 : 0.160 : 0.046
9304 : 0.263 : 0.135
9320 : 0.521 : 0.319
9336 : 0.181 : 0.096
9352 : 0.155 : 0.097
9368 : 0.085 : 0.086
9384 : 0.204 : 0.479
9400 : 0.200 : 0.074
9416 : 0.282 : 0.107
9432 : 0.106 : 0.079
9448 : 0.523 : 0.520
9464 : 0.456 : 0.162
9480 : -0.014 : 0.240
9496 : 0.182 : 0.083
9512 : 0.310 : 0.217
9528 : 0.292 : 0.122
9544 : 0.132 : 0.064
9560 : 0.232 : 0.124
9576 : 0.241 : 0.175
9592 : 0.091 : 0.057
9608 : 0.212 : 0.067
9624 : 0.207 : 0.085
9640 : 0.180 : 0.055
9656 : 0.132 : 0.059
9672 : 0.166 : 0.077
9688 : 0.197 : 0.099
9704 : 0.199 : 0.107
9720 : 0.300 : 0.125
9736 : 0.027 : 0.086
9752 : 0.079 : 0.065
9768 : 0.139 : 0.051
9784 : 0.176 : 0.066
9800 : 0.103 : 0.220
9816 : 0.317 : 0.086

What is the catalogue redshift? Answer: 1.10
